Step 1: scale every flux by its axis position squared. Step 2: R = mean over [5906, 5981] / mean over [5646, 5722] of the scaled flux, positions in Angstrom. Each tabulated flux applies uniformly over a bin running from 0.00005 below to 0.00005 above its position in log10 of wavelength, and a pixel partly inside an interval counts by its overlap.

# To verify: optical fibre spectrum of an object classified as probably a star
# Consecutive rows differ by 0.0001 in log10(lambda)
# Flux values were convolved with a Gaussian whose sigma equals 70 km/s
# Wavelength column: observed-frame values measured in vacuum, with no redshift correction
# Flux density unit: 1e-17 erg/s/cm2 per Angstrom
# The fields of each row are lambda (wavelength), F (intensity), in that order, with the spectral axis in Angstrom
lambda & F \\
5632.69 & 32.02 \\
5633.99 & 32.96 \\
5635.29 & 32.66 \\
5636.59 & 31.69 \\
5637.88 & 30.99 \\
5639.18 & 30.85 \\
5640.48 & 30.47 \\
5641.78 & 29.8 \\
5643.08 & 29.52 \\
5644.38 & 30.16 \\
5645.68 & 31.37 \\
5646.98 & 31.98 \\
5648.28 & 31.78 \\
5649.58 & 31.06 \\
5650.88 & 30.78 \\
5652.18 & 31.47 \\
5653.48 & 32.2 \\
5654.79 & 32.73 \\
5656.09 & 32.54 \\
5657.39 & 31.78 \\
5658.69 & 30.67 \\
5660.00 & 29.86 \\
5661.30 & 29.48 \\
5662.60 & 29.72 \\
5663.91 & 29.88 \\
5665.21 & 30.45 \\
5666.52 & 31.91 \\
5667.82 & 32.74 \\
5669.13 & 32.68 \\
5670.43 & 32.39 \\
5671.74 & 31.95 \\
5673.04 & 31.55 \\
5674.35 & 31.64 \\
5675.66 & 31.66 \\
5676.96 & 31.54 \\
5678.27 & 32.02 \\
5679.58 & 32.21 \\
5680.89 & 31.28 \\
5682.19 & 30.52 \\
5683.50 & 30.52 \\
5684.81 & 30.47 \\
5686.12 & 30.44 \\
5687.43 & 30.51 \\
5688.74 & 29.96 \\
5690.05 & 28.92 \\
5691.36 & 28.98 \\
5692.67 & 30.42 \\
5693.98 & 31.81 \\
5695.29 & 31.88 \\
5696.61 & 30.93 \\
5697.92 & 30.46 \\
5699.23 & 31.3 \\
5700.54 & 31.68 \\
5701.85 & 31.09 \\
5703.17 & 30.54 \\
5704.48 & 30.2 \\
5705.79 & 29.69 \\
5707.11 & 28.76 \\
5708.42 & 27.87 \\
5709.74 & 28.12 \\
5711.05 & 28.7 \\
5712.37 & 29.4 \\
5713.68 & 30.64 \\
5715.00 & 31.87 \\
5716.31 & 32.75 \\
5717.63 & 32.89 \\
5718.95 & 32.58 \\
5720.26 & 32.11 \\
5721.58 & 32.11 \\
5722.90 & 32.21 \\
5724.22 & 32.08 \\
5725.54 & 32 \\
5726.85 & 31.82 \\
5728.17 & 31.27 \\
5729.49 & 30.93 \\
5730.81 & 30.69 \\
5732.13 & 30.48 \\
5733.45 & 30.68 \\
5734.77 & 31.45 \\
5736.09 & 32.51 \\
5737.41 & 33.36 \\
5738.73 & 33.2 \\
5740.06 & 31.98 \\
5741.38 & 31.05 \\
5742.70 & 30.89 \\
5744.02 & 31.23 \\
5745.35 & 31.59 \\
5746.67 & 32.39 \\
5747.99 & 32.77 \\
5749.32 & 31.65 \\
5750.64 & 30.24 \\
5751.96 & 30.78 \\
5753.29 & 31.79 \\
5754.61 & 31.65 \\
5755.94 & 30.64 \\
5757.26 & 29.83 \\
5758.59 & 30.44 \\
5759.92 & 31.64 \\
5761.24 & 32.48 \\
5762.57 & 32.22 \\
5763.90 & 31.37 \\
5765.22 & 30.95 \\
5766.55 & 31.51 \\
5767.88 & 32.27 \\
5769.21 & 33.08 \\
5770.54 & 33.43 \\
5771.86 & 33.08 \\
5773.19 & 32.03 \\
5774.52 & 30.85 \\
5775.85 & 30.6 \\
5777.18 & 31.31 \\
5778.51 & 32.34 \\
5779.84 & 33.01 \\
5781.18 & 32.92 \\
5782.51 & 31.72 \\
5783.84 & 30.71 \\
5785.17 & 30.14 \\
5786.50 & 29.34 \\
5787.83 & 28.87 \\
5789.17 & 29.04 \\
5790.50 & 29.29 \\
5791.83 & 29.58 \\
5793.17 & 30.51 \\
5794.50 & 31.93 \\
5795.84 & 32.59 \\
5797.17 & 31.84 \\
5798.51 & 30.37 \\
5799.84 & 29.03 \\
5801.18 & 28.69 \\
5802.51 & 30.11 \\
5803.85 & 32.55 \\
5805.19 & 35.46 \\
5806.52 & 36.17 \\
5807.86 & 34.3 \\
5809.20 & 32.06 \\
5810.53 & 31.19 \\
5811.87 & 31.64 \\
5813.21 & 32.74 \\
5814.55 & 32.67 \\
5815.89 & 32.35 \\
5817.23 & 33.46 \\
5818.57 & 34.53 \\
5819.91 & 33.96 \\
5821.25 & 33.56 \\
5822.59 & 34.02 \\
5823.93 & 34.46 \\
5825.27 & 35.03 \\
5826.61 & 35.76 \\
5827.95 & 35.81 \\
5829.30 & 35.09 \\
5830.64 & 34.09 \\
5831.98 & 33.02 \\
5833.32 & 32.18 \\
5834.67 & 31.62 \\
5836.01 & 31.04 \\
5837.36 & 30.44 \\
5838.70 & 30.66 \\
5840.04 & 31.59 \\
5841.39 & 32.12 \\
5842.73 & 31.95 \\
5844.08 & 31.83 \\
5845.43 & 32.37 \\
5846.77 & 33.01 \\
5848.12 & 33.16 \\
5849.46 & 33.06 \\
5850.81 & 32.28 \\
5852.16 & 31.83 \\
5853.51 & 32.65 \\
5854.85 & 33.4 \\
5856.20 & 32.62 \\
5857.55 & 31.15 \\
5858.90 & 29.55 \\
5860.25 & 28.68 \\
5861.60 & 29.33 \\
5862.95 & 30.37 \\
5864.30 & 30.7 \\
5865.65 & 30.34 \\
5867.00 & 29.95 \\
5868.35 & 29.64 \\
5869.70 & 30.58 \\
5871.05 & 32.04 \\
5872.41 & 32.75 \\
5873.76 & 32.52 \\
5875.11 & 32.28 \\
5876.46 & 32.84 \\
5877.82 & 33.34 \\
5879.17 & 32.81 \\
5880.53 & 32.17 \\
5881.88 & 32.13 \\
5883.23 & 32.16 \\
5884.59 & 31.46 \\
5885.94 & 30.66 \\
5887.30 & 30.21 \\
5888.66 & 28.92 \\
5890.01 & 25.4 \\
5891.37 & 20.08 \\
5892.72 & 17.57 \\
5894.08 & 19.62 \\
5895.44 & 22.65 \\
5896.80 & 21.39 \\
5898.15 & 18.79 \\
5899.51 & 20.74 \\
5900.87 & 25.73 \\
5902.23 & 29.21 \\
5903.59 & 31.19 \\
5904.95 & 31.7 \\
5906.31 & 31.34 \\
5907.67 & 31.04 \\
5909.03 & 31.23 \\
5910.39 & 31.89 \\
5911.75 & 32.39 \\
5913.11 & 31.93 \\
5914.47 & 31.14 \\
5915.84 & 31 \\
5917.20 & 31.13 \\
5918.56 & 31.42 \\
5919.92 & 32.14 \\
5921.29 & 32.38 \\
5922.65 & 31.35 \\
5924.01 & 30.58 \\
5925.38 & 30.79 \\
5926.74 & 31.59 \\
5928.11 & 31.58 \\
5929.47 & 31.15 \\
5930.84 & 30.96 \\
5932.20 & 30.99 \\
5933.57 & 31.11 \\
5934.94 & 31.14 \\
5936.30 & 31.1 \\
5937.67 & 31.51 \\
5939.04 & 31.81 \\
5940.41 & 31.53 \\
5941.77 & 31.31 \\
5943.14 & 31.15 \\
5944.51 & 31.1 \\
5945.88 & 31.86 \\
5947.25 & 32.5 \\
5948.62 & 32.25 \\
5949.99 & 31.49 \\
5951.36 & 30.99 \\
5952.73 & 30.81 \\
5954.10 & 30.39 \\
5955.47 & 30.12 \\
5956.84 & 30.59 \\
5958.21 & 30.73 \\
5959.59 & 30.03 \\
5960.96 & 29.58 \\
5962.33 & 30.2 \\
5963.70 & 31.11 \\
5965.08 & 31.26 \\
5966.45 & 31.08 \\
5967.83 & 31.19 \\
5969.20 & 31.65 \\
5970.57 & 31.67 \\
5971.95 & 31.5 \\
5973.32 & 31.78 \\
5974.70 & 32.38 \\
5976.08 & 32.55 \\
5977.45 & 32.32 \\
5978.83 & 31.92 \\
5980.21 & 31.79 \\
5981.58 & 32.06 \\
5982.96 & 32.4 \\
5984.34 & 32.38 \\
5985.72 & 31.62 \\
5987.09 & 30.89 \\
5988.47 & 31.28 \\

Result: 1.1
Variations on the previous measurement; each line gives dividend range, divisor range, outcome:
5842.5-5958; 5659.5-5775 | 1.03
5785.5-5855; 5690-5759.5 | 1.07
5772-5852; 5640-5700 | 1.09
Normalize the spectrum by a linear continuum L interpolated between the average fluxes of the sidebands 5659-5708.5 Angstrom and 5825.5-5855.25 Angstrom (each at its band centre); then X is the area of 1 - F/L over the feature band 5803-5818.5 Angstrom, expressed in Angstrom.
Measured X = -0.4 Angstrom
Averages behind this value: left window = 30.8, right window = 32.7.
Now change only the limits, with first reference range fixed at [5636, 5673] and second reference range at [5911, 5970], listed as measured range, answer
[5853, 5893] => 1.0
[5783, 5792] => 0.5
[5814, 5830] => -1.6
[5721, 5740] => -0.4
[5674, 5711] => 0.8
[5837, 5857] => -0.6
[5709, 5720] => 0.1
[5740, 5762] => -0.1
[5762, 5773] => -0.4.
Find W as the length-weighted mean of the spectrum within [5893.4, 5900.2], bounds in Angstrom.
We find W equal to 20.6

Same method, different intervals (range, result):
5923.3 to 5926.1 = 30.7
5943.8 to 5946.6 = 31.5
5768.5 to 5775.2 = 32.5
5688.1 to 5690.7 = 29.4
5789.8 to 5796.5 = 30.8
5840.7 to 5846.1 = 32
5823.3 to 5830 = 35.2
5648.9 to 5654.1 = 31.4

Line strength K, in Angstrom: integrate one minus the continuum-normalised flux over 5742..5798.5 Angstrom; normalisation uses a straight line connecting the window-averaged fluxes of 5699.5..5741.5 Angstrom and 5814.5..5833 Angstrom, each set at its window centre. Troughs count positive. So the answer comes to 2.17 Angstrom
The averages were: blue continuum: 31.2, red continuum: 34.1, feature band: 31.3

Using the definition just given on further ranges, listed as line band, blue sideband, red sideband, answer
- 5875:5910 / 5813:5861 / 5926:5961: 4.4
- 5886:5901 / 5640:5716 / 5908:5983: 3.9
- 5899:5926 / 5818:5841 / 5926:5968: 1.0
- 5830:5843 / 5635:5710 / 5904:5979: -0.3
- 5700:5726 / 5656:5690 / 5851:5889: 0.3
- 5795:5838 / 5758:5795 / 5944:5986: -2.1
